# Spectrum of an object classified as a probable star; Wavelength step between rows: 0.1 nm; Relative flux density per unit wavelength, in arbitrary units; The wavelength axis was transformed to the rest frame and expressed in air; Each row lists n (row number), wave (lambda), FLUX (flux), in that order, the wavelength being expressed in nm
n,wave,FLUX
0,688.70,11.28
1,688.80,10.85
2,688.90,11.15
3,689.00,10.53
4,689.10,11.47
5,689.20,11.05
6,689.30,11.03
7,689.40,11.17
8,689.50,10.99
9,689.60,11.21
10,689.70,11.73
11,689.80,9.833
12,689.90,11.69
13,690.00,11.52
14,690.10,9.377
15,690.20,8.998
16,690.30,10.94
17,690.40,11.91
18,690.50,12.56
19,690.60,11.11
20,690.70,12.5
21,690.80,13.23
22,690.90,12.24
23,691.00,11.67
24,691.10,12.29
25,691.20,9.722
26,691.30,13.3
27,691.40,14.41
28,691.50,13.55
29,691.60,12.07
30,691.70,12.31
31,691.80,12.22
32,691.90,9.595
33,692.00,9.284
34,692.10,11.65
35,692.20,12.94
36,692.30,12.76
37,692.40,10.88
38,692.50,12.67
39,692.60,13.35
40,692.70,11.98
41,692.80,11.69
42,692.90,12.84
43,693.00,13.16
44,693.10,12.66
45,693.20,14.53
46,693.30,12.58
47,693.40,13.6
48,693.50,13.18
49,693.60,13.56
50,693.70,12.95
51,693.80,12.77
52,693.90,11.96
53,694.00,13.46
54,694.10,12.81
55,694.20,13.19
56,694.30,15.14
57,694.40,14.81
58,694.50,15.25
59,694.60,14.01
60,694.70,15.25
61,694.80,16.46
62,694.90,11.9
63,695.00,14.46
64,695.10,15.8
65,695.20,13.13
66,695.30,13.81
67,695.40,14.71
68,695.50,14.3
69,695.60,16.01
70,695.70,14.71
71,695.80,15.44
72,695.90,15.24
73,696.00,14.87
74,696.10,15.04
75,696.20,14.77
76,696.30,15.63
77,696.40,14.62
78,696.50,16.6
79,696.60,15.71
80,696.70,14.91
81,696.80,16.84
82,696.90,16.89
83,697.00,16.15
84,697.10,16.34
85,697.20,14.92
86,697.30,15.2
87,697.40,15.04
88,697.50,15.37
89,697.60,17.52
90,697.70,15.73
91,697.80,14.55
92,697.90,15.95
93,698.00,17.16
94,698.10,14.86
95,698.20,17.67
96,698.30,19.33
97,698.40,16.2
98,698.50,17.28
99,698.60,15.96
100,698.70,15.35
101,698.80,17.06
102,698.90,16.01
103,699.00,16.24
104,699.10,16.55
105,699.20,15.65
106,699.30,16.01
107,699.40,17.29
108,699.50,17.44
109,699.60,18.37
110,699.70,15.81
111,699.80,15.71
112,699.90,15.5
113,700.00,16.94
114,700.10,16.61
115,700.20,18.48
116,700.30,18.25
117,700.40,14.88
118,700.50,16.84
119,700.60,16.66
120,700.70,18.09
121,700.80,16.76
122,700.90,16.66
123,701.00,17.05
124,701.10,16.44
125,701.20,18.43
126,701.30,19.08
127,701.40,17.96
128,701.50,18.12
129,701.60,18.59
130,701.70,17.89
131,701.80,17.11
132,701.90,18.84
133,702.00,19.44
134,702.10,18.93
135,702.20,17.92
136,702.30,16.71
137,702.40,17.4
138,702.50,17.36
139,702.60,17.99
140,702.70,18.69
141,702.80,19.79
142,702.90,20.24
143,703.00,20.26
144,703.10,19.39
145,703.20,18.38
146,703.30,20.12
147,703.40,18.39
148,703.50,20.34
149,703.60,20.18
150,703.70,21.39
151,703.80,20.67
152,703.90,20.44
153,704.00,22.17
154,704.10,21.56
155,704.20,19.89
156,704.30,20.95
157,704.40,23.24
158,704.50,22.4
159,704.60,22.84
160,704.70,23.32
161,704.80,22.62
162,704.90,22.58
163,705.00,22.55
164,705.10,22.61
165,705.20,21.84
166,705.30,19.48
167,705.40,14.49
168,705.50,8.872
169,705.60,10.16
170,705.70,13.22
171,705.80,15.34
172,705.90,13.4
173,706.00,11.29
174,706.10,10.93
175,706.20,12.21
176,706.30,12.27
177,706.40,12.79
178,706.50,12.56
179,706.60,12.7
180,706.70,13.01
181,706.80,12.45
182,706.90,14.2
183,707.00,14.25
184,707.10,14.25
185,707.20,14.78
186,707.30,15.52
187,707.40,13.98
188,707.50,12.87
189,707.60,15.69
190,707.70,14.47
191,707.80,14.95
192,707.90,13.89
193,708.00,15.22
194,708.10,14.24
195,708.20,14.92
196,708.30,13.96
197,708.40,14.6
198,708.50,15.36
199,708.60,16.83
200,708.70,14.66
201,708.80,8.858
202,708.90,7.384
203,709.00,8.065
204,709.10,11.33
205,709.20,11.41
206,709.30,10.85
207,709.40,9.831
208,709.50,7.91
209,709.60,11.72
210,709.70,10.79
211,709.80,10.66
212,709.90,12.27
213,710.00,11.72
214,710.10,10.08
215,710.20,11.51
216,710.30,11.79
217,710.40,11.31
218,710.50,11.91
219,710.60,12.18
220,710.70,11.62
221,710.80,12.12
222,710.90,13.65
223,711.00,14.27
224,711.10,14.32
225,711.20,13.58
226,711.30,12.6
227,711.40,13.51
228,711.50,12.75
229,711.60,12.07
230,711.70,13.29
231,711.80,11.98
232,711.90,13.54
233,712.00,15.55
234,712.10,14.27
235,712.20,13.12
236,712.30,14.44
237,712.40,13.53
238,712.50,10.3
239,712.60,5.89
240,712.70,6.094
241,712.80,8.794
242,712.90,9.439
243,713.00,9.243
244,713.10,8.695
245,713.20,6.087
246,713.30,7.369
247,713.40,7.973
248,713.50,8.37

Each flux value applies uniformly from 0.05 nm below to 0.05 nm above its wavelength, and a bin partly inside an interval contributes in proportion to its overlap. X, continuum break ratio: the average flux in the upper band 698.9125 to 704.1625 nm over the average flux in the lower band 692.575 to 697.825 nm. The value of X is 1.25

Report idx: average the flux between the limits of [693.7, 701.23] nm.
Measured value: 15.7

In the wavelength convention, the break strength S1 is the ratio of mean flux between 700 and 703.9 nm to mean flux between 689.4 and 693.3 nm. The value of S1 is 1.54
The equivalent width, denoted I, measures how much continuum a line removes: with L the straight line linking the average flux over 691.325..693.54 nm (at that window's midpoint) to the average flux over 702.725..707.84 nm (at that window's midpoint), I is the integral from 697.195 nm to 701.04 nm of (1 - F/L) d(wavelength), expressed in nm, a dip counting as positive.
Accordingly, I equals -0.40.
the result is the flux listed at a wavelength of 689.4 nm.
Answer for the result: 11.17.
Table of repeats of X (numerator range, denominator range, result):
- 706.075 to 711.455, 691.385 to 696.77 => 0.93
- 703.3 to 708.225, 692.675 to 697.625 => 1.16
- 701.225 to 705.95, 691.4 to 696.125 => 1.42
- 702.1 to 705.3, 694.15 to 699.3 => 1.32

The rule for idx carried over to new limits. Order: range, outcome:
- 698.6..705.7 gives 18.4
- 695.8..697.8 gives 15.6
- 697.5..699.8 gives 16.5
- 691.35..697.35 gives 13.9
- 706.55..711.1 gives 12.7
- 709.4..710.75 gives 11.1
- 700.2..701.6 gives 17.4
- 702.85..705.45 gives 20.9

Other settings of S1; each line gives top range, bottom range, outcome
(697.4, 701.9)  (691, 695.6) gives 1.29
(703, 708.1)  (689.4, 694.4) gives 1.39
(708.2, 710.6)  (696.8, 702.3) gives 0.69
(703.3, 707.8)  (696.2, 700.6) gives 1.04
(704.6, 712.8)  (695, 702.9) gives 0.81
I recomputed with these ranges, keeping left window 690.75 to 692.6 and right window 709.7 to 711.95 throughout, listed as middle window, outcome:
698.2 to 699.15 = -0.35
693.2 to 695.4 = -0.31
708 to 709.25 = -0.04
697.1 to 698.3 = -0.38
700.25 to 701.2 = -0.37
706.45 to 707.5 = -0.12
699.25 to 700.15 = -0.33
